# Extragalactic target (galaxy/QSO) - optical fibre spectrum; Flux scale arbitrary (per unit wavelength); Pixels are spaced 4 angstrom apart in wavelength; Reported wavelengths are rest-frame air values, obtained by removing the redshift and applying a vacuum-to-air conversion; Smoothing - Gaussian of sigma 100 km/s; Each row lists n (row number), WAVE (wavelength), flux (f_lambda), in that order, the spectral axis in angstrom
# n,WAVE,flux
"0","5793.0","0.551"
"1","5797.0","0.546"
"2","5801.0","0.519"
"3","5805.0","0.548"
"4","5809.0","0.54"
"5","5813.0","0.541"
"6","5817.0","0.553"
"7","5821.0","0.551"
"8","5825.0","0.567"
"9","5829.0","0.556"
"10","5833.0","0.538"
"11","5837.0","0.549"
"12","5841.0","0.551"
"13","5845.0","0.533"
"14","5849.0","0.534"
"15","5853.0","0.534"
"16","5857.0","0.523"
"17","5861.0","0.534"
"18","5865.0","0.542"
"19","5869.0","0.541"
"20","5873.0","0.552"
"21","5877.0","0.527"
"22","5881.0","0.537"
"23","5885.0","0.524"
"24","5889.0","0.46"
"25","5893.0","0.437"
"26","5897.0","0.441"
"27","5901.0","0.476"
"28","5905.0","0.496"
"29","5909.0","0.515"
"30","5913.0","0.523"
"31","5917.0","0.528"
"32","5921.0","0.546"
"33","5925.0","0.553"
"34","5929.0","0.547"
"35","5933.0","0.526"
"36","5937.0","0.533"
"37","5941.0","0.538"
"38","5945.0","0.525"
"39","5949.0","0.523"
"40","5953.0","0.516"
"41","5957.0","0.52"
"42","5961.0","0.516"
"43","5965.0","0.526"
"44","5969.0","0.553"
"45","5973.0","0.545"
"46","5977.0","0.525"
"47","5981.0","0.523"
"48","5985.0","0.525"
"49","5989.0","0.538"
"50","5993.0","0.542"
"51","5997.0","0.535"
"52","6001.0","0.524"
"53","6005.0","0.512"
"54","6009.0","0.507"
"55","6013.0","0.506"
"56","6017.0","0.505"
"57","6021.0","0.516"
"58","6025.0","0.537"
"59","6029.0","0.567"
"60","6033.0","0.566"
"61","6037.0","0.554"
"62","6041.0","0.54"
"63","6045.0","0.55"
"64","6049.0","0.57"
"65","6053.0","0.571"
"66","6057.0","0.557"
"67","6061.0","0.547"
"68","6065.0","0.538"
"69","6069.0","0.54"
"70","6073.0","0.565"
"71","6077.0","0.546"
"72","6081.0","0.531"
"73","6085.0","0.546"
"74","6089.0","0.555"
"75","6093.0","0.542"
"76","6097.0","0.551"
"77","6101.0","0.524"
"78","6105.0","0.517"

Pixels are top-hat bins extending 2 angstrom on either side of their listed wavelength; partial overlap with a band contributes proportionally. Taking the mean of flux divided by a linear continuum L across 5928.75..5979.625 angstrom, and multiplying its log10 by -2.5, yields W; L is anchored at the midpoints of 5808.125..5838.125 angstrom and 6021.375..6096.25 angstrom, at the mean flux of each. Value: 0.04 mag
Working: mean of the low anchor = 0.55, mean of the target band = 0.53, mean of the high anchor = 0.55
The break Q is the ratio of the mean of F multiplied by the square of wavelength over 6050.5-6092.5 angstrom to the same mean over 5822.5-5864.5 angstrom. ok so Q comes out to 1.1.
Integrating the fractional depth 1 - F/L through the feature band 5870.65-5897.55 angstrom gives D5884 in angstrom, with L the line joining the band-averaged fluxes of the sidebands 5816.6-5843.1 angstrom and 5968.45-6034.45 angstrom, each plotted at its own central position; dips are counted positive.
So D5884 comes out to 2.21 angstrom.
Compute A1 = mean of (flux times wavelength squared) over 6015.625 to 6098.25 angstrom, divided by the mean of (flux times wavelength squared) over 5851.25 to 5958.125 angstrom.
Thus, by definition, 1.1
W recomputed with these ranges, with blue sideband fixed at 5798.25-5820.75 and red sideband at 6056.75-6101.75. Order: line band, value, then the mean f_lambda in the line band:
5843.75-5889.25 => 0.02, 0.531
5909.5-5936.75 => 0.01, 0.536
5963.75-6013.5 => 0.03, 0.528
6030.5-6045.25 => -0.02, 0.553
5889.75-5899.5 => 0.22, 0.444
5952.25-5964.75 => 0.05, 0.519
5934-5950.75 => 0.03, 0.53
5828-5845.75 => -0.01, 0.546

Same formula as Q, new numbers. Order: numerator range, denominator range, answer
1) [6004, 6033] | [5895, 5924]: 1.08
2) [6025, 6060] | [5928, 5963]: 1.09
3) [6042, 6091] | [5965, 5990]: 1.06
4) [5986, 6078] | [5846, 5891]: 1.08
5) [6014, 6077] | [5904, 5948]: 1.07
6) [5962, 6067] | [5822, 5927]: 1.08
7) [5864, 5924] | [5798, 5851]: 0.96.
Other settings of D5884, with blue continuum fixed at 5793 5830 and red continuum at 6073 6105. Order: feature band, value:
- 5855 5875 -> 0.3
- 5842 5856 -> 0.3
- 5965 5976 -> 0.0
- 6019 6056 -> -0.7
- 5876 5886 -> 0.3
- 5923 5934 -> 0.0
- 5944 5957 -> 0.6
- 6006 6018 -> 0.8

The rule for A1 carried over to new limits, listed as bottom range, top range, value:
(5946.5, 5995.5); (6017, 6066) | 1.06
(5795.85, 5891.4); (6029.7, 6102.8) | 1.10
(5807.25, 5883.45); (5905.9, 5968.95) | 1.01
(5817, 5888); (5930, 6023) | 1.01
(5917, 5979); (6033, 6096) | 1.07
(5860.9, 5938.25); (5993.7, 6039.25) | 1.07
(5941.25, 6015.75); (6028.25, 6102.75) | 1.08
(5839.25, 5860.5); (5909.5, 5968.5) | 1.02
